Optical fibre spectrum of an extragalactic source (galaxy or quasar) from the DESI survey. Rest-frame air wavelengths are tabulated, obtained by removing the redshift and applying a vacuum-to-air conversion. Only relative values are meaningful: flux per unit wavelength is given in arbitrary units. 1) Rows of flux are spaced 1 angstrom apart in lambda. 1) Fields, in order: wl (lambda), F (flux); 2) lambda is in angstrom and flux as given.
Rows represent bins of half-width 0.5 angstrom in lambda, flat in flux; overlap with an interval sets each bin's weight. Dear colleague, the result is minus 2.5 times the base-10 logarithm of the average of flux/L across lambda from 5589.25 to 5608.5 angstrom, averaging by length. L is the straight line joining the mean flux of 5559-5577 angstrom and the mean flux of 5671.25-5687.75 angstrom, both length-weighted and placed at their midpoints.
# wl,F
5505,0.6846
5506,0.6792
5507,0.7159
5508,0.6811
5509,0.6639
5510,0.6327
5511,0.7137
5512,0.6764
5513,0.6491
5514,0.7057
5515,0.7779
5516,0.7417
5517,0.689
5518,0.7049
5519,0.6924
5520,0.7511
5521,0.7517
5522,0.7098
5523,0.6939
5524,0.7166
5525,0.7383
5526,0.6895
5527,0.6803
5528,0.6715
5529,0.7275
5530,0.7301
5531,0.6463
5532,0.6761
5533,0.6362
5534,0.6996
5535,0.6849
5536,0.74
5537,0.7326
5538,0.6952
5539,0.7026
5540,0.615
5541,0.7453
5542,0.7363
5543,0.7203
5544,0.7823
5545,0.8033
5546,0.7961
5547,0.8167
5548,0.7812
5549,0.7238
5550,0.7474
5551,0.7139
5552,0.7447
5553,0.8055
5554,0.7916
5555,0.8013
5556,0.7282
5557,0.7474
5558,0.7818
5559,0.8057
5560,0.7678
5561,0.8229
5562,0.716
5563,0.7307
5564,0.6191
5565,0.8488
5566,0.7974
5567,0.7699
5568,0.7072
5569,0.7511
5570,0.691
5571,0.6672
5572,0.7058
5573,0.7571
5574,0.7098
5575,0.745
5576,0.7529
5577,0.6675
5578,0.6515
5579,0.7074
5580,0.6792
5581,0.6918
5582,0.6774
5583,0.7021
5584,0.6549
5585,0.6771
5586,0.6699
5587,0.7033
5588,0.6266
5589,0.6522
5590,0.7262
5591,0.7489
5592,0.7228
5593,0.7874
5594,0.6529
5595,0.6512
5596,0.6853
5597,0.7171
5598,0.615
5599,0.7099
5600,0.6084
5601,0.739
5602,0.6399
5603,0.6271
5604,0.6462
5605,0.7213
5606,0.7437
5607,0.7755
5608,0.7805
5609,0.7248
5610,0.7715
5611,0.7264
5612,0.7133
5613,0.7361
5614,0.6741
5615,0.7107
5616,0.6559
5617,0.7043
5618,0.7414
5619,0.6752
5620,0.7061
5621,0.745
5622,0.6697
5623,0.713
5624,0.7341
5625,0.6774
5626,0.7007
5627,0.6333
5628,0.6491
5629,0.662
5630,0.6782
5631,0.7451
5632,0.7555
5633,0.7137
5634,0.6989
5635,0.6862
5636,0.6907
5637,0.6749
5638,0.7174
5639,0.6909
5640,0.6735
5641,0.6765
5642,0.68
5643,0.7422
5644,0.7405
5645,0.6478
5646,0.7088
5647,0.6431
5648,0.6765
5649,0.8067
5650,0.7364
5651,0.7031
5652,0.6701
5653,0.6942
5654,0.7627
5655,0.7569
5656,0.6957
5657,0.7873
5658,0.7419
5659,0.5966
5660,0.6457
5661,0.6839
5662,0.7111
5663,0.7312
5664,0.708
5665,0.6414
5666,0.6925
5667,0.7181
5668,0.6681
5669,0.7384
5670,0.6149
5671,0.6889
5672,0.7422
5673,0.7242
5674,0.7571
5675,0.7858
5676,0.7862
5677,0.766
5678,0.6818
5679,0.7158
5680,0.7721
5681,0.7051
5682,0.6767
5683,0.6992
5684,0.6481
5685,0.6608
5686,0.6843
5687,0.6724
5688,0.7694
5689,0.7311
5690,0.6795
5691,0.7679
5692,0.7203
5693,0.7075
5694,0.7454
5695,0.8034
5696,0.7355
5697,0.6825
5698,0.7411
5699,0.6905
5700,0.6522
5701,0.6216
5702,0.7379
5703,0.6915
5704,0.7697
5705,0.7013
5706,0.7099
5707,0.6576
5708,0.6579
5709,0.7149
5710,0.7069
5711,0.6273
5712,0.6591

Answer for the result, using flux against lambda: 0.05 mag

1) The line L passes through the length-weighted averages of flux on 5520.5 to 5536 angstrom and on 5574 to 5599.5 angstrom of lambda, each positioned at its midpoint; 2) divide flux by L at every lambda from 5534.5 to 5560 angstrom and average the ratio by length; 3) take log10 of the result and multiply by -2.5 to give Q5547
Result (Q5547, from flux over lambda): -0.081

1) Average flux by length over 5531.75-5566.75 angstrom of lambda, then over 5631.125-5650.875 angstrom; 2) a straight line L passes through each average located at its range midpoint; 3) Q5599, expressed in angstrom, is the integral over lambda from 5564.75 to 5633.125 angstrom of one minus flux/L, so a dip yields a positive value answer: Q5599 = 1.8 angstrom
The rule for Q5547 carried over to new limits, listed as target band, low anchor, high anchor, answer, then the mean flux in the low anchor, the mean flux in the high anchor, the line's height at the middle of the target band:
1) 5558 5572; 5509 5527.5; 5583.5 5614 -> -0.07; 0.705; 0.698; 0.701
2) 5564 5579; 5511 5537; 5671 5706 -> -0.03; 0.704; 0.718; 0.708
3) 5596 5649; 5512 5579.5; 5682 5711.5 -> 0.03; 0.728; 0.703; 0.715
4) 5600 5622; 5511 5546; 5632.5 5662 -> -0.01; 0.711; 0.702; 0.704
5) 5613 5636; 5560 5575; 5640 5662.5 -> 0.03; 0.737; 0.704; 0.715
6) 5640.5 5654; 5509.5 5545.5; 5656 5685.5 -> 0.00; 0.707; 0.706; 0.706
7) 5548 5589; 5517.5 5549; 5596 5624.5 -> -0.02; 0.718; 0.704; 0.712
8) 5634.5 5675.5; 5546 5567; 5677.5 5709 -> 0.03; 0.765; 0.706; 0.723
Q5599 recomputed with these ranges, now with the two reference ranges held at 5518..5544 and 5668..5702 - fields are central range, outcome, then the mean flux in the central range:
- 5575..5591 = 0.5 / 0.687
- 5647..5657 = -0.1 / 0.722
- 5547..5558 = -0.9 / 0.762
